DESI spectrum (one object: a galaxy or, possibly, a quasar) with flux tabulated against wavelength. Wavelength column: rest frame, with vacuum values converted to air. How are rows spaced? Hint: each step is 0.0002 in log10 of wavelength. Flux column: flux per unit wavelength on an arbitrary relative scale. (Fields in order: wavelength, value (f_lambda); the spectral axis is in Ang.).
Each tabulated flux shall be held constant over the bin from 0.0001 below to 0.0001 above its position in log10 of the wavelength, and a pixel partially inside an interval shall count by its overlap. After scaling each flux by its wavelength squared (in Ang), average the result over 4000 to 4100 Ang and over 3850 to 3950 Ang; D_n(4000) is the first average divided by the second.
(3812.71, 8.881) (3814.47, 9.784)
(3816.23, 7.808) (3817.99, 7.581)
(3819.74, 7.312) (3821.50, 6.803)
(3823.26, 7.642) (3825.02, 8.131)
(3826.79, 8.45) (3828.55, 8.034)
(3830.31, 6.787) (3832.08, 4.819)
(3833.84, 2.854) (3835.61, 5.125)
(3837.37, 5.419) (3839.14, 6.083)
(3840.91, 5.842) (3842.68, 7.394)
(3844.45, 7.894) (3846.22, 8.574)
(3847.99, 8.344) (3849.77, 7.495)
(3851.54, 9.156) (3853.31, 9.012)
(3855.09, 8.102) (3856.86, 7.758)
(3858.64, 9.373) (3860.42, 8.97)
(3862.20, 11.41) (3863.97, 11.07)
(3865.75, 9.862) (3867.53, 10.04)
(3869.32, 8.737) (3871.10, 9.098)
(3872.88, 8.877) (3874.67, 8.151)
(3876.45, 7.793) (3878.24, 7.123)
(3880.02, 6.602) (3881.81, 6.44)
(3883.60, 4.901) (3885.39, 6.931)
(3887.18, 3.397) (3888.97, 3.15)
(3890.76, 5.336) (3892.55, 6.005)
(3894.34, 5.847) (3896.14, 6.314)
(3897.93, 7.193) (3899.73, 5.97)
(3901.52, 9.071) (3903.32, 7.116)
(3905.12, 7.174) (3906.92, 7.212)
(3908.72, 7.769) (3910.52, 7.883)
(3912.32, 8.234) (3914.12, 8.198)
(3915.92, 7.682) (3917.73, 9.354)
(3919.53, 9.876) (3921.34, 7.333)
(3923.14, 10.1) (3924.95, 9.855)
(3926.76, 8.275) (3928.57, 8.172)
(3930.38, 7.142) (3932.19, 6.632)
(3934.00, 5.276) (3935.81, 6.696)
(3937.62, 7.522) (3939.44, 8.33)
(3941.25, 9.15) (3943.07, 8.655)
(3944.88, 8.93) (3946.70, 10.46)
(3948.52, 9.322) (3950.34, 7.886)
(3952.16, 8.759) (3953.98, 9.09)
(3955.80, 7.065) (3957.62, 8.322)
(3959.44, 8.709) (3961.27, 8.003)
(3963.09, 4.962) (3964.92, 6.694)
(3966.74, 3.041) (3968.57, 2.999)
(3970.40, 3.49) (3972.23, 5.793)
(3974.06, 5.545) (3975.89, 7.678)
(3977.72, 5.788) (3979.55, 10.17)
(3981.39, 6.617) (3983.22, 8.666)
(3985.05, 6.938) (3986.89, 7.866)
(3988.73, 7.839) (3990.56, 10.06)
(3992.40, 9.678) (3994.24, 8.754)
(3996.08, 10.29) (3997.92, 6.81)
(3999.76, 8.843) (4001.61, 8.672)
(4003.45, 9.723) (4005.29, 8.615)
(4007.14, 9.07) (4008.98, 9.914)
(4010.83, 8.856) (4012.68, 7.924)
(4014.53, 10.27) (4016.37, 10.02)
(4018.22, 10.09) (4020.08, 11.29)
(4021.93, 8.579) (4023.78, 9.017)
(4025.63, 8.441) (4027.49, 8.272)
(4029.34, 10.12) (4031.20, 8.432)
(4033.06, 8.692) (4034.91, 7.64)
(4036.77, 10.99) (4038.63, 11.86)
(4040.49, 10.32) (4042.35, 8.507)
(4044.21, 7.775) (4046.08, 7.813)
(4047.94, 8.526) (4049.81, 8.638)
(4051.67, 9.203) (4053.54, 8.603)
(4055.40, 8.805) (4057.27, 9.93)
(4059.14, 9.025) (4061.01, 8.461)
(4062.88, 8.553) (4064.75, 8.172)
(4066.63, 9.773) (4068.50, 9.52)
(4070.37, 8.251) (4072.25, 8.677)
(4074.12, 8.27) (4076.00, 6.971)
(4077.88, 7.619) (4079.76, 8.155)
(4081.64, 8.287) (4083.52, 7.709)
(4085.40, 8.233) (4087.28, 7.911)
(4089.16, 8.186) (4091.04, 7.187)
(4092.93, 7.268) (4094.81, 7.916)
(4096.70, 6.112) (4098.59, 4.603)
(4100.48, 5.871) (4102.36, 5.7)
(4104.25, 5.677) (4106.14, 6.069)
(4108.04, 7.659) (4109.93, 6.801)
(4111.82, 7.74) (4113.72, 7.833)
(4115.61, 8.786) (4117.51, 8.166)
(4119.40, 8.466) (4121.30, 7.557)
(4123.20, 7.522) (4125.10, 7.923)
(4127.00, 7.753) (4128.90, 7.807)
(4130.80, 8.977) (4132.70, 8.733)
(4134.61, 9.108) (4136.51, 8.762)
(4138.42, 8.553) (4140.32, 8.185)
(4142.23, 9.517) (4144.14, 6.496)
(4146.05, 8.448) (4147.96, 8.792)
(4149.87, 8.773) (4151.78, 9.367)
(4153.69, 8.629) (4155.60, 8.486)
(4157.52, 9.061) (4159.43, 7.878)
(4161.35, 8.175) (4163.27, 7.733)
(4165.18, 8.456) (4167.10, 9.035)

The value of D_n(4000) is 1.2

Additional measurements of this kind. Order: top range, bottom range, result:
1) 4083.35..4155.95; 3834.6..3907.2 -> 1.19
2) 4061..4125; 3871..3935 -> 1.16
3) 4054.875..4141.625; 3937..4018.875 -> 1.04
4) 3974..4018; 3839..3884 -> 1.11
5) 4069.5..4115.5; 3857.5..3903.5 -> 1.08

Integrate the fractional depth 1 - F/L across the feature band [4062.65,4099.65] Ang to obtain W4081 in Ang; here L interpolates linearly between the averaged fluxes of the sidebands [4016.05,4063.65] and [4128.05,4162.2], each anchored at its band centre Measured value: 4.39 Ang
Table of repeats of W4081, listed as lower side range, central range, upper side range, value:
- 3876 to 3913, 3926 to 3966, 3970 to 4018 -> -2.4 Ang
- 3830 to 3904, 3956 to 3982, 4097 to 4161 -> 4.2 Ang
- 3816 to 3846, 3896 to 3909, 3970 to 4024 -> 0.4 Ang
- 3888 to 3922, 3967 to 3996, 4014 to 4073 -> 3.8 Ang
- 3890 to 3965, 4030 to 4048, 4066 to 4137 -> -3.1 Ang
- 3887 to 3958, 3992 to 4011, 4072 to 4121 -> -3.7 Ang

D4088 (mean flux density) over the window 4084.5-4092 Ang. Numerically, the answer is 7.88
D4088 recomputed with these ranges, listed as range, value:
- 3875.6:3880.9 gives 7.17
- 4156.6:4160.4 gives 8.47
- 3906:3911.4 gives 7.62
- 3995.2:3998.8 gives 8.55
